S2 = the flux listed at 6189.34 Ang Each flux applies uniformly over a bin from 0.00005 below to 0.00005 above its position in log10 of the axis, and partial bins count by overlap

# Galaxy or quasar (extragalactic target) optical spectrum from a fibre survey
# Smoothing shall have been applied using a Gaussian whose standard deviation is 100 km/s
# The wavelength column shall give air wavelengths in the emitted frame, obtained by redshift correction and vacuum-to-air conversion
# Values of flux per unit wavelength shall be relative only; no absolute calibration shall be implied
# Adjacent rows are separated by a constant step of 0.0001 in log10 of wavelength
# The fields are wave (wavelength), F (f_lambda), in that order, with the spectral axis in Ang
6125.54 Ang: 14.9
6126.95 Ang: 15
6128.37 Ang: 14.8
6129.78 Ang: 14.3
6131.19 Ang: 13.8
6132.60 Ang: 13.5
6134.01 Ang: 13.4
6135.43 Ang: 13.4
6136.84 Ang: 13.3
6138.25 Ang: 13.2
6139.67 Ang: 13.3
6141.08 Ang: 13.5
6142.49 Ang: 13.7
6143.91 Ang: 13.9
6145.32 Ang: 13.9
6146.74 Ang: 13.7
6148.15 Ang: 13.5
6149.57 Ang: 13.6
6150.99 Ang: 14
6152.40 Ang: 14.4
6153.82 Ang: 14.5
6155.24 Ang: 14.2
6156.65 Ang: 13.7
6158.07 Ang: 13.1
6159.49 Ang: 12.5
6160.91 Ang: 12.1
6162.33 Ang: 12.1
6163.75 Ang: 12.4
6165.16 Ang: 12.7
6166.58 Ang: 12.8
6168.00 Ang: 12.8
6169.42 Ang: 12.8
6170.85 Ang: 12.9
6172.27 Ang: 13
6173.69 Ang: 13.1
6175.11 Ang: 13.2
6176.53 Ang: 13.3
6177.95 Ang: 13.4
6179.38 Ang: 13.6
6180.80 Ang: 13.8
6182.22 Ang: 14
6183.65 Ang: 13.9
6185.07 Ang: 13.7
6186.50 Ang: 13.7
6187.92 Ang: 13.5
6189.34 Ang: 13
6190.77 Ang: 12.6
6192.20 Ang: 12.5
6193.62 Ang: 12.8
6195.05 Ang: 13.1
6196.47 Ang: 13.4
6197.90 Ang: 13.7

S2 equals 13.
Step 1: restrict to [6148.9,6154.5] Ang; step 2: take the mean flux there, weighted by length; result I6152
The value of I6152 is 14.1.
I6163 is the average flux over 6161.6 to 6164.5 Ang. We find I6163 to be 12.3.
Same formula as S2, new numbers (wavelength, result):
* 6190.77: 12.6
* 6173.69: 13.1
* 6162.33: 12.1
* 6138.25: 13.2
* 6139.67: 13.3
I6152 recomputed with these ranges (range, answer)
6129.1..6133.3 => 13.9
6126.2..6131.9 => 14.5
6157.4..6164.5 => 12.4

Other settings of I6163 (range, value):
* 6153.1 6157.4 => 14.1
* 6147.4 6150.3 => 13.5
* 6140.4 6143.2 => 13.6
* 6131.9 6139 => 13.3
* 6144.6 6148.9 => 13.7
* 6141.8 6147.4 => 13.8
